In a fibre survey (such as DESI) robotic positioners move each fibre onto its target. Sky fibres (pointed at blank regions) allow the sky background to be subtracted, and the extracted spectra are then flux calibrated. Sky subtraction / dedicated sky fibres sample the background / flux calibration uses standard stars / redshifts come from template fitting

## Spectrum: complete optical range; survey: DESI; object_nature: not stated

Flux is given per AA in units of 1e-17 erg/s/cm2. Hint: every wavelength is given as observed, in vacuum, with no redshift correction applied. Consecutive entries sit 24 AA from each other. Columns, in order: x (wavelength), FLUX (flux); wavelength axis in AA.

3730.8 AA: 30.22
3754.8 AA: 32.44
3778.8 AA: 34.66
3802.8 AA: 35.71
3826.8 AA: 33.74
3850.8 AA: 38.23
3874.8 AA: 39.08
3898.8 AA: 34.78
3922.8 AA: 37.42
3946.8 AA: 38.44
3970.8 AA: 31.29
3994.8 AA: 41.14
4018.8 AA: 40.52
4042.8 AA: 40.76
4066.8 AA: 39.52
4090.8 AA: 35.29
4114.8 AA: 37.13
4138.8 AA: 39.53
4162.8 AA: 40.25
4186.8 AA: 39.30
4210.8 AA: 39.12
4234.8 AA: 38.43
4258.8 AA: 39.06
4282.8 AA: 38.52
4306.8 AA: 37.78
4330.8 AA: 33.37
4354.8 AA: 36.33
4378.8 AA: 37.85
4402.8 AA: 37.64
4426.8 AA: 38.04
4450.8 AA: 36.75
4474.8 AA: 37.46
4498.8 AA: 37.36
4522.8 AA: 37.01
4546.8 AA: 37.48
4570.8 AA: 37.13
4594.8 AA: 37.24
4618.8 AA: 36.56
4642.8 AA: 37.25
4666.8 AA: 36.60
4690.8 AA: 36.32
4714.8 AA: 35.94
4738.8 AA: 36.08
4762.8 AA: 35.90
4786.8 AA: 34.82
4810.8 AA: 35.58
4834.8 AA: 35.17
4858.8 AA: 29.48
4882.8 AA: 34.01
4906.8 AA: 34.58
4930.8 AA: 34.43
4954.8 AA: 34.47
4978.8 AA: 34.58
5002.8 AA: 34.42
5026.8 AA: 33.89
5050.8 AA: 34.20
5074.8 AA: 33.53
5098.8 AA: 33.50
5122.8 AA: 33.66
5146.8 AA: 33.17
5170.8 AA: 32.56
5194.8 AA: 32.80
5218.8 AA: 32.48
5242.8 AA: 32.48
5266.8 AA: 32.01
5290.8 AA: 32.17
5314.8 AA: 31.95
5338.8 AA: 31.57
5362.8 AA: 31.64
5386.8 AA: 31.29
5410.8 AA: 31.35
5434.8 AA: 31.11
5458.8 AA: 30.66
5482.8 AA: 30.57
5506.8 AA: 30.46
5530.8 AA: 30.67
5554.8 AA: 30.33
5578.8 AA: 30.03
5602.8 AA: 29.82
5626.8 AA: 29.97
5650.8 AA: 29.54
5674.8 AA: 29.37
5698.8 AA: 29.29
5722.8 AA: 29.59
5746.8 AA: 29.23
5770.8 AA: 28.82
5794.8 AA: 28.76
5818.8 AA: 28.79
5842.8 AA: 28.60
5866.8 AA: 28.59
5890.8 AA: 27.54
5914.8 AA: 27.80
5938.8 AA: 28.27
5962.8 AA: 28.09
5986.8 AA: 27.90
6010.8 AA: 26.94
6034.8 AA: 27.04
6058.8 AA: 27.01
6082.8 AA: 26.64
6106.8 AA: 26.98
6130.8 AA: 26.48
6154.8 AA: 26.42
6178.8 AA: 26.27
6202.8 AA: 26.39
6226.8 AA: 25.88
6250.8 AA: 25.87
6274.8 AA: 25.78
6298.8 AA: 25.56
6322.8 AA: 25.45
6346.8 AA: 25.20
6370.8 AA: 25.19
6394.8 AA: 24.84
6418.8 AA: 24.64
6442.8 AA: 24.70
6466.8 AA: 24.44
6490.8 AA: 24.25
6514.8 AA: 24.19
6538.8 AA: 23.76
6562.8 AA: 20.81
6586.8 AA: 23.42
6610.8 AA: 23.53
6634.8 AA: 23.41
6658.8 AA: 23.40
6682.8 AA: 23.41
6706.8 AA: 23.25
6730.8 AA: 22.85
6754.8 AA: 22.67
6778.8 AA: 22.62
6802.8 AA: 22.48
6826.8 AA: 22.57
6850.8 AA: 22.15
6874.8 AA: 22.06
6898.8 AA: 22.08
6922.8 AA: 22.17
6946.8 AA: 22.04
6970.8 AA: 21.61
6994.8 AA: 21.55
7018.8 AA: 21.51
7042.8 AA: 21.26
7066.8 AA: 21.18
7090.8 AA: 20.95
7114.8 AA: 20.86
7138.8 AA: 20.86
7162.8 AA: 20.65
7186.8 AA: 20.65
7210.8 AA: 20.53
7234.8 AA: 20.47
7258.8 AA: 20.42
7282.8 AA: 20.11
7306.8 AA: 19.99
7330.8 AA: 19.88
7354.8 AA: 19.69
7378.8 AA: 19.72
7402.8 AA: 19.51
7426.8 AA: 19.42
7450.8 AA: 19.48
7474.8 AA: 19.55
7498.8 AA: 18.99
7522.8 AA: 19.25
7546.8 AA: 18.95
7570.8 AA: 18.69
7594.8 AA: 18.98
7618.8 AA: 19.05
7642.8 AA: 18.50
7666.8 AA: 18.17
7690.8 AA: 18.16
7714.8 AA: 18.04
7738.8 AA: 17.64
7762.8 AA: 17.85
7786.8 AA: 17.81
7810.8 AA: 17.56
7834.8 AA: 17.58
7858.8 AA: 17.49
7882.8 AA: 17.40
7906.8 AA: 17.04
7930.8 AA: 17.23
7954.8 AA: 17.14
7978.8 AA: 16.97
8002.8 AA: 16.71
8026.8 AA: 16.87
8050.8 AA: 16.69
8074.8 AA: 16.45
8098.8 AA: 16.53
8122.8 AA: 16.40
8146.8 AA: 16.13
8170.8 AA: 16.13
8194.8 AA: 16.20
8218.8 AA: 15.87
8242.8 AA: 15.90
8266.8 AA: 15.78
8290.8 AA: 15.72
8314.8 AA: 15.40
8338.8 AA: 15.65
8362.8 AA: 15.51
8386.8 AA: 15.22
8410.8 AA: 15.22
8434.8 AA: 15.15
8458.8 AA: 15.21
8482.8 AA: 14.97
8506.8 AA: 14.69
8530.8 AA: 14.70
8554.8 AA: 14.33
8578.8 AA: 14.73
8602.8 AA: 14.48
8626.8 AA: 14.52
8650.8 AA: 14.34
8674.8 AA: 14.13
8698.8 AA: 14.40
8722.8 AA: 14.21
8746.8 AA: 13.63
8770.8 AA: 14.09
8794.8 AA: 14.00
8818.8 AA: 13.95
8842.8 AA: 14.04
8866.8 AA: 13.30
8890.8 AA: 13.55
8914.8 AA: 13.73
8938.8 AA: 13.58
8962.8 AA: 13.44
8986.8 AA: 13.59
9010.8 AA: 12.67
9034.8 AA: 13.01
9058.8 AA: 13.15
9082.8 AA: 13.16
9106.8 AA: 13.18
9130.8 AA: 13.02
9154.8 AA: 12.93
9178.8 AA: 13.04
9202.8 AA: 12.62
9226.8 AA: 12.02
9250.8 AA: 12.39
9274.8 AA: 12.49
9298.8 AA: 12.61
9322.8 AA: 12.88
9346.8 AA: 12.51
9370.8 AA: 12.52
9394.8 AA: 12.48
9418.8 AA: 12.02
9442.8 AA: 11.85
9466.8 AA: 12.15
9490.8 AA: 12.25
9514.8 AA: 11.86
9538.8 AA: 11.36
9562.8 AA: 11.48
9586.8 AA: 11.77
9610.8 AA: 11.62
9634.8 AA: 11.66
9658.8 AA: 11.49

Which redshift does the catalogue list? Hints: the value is 0.00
